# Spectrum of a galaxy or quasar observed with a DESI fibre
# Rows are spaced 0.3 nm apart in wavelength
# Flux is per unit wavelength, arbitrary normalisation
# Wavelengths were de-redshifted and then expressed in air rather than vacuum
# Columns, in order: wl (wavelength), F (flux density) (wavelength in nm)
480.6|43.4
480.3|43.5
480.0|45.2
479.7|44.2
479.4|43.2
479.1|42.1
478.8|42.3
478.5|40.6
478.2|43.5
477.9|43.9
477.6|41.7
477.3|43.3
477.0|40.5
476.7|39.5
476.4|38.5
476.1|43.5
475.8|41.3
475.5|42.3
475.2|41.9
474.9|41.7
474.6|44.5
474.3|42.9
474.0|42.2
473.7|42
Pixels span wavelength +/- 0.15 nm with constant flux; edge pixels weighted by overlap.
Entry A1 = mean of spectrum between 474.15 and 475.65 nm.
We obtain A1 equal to 42.7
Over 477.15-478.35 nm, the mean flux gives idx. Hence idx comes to 43.1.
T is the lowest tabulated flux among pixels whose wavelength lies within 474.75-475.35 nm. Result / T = 41.7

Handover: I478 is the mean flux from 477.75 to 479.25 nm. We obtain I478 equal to 42.5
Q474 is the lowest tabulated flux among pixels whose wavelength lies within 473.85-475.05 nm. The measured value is 41.7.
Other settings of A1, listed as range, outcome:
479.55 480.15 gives 44.7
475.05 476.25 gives 42.3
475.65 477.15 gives 40.7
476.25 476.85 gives 39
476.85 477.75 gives 41.8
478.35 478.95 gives 41.4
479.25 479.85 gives 43.7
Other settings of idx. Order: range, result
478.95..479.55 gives 42.7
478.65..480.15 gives 43.4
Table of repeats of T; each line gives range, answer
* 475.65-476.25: 41.3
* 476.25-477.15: 38.5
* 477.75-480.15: 40.6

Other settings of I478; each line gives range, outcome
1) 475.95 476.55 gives 41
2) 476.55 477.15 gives 40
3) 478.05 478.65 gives 42.1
